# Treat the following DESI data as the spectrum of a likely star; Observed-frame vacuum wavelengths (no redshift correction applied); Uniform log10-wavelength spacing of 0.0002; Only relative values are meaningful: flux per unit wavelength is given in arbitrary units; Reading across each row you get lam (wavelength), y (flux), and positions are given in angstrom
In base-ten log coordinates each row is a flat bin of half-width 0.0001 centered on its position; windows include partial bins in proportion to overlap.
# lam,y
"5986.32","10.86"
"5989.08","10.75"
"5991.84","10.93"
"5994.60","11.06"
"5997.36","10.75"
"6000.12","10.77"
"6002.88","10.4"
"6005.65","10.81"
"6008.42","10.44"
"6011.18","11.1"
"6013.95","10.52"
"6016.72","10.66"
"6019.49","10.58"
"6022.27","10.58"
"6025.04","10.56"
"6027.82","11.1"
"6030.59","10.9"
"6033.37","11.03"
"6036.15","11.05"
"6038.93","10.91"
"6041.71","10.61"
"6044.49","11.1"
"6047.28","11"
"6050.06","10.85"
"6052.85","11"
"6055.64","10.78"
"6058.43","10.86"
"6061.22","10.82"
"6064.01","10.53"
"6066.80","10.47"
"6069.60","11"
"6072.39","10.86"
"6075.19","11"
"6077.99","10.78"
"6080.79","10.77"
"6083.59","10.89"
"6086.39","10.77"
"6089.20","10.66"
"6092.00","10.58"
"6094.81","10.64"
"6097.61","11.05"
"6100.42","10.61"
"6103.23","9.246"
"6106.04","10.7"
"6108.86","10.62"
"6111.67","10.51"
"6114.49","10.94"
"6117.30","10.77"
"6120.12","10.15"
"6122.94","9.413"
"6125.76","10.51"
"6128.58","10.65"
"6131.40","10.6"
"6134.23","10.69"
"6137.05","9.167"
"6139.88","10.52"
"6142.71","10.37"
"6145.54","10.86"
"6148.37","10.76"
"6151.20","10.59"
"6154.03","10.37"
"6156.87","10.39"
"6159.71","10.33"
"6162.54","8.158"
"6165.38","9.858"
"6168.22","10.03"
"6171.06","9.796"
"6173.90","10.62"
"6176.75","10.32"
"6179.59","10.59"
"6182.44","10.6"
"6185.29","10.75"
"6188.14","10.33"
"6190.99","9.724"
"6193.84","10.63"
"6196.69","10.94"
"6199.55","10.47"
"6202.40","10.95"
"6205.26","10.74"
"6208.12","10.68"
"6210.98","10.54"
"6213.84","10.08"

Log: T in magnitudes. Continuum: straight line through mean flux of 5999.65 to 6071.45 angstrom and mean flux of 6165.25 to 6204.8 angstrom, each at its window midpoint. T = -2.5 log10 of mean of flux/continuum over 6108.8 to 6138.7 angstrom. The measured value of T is 0.023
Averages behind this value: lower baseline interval 10.8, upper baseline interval 10.4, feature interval 10.4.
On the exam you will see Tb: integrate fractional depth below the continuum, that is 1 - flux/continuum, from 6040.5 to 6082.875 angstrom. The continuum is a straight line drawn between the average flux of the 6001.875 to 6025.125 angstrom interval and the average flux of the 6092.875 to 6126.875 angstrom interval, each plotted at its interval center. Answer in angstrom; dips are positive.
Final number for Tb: -1.2 angstrom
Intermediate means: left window 10.6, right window 10.4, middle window 10.8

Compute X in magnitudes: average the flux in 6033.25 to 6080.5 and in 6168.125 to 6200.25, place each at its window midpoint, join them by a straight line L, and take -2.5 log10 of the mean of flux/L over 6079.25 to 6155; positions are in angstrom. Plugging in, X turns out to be 0.02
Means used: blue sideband 10.9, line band 10.5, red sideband 10.4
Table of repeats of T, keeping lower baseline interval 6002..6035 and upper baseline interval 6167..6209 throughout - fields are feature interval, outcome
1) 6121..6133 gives 0.03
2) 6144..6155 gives -0.01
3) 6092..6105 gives 0.02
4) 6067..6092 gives -0.02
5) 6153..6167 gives 0.08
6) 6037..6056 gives -0.02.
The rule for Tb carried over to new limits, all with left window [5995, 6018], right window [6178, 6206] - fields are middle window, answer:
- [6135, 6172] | 1.7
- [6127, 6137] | 0.2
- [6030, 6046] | -0.4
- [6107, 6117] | -0.1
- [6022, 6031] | -0.1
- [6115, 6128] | 0.4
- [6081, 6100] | -0.2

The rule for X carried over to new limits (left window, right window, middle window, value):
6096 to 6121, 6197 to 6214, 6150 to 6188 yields 0.04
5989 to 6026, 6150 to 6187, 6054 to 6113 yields -0.02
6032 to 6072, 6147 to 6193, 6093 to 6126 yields 0.01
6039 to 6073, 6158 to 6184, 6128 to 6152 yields -0.02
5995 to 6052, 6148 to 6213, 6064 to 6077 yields -0.01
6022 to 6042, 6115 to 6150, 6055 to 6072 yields 0.00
